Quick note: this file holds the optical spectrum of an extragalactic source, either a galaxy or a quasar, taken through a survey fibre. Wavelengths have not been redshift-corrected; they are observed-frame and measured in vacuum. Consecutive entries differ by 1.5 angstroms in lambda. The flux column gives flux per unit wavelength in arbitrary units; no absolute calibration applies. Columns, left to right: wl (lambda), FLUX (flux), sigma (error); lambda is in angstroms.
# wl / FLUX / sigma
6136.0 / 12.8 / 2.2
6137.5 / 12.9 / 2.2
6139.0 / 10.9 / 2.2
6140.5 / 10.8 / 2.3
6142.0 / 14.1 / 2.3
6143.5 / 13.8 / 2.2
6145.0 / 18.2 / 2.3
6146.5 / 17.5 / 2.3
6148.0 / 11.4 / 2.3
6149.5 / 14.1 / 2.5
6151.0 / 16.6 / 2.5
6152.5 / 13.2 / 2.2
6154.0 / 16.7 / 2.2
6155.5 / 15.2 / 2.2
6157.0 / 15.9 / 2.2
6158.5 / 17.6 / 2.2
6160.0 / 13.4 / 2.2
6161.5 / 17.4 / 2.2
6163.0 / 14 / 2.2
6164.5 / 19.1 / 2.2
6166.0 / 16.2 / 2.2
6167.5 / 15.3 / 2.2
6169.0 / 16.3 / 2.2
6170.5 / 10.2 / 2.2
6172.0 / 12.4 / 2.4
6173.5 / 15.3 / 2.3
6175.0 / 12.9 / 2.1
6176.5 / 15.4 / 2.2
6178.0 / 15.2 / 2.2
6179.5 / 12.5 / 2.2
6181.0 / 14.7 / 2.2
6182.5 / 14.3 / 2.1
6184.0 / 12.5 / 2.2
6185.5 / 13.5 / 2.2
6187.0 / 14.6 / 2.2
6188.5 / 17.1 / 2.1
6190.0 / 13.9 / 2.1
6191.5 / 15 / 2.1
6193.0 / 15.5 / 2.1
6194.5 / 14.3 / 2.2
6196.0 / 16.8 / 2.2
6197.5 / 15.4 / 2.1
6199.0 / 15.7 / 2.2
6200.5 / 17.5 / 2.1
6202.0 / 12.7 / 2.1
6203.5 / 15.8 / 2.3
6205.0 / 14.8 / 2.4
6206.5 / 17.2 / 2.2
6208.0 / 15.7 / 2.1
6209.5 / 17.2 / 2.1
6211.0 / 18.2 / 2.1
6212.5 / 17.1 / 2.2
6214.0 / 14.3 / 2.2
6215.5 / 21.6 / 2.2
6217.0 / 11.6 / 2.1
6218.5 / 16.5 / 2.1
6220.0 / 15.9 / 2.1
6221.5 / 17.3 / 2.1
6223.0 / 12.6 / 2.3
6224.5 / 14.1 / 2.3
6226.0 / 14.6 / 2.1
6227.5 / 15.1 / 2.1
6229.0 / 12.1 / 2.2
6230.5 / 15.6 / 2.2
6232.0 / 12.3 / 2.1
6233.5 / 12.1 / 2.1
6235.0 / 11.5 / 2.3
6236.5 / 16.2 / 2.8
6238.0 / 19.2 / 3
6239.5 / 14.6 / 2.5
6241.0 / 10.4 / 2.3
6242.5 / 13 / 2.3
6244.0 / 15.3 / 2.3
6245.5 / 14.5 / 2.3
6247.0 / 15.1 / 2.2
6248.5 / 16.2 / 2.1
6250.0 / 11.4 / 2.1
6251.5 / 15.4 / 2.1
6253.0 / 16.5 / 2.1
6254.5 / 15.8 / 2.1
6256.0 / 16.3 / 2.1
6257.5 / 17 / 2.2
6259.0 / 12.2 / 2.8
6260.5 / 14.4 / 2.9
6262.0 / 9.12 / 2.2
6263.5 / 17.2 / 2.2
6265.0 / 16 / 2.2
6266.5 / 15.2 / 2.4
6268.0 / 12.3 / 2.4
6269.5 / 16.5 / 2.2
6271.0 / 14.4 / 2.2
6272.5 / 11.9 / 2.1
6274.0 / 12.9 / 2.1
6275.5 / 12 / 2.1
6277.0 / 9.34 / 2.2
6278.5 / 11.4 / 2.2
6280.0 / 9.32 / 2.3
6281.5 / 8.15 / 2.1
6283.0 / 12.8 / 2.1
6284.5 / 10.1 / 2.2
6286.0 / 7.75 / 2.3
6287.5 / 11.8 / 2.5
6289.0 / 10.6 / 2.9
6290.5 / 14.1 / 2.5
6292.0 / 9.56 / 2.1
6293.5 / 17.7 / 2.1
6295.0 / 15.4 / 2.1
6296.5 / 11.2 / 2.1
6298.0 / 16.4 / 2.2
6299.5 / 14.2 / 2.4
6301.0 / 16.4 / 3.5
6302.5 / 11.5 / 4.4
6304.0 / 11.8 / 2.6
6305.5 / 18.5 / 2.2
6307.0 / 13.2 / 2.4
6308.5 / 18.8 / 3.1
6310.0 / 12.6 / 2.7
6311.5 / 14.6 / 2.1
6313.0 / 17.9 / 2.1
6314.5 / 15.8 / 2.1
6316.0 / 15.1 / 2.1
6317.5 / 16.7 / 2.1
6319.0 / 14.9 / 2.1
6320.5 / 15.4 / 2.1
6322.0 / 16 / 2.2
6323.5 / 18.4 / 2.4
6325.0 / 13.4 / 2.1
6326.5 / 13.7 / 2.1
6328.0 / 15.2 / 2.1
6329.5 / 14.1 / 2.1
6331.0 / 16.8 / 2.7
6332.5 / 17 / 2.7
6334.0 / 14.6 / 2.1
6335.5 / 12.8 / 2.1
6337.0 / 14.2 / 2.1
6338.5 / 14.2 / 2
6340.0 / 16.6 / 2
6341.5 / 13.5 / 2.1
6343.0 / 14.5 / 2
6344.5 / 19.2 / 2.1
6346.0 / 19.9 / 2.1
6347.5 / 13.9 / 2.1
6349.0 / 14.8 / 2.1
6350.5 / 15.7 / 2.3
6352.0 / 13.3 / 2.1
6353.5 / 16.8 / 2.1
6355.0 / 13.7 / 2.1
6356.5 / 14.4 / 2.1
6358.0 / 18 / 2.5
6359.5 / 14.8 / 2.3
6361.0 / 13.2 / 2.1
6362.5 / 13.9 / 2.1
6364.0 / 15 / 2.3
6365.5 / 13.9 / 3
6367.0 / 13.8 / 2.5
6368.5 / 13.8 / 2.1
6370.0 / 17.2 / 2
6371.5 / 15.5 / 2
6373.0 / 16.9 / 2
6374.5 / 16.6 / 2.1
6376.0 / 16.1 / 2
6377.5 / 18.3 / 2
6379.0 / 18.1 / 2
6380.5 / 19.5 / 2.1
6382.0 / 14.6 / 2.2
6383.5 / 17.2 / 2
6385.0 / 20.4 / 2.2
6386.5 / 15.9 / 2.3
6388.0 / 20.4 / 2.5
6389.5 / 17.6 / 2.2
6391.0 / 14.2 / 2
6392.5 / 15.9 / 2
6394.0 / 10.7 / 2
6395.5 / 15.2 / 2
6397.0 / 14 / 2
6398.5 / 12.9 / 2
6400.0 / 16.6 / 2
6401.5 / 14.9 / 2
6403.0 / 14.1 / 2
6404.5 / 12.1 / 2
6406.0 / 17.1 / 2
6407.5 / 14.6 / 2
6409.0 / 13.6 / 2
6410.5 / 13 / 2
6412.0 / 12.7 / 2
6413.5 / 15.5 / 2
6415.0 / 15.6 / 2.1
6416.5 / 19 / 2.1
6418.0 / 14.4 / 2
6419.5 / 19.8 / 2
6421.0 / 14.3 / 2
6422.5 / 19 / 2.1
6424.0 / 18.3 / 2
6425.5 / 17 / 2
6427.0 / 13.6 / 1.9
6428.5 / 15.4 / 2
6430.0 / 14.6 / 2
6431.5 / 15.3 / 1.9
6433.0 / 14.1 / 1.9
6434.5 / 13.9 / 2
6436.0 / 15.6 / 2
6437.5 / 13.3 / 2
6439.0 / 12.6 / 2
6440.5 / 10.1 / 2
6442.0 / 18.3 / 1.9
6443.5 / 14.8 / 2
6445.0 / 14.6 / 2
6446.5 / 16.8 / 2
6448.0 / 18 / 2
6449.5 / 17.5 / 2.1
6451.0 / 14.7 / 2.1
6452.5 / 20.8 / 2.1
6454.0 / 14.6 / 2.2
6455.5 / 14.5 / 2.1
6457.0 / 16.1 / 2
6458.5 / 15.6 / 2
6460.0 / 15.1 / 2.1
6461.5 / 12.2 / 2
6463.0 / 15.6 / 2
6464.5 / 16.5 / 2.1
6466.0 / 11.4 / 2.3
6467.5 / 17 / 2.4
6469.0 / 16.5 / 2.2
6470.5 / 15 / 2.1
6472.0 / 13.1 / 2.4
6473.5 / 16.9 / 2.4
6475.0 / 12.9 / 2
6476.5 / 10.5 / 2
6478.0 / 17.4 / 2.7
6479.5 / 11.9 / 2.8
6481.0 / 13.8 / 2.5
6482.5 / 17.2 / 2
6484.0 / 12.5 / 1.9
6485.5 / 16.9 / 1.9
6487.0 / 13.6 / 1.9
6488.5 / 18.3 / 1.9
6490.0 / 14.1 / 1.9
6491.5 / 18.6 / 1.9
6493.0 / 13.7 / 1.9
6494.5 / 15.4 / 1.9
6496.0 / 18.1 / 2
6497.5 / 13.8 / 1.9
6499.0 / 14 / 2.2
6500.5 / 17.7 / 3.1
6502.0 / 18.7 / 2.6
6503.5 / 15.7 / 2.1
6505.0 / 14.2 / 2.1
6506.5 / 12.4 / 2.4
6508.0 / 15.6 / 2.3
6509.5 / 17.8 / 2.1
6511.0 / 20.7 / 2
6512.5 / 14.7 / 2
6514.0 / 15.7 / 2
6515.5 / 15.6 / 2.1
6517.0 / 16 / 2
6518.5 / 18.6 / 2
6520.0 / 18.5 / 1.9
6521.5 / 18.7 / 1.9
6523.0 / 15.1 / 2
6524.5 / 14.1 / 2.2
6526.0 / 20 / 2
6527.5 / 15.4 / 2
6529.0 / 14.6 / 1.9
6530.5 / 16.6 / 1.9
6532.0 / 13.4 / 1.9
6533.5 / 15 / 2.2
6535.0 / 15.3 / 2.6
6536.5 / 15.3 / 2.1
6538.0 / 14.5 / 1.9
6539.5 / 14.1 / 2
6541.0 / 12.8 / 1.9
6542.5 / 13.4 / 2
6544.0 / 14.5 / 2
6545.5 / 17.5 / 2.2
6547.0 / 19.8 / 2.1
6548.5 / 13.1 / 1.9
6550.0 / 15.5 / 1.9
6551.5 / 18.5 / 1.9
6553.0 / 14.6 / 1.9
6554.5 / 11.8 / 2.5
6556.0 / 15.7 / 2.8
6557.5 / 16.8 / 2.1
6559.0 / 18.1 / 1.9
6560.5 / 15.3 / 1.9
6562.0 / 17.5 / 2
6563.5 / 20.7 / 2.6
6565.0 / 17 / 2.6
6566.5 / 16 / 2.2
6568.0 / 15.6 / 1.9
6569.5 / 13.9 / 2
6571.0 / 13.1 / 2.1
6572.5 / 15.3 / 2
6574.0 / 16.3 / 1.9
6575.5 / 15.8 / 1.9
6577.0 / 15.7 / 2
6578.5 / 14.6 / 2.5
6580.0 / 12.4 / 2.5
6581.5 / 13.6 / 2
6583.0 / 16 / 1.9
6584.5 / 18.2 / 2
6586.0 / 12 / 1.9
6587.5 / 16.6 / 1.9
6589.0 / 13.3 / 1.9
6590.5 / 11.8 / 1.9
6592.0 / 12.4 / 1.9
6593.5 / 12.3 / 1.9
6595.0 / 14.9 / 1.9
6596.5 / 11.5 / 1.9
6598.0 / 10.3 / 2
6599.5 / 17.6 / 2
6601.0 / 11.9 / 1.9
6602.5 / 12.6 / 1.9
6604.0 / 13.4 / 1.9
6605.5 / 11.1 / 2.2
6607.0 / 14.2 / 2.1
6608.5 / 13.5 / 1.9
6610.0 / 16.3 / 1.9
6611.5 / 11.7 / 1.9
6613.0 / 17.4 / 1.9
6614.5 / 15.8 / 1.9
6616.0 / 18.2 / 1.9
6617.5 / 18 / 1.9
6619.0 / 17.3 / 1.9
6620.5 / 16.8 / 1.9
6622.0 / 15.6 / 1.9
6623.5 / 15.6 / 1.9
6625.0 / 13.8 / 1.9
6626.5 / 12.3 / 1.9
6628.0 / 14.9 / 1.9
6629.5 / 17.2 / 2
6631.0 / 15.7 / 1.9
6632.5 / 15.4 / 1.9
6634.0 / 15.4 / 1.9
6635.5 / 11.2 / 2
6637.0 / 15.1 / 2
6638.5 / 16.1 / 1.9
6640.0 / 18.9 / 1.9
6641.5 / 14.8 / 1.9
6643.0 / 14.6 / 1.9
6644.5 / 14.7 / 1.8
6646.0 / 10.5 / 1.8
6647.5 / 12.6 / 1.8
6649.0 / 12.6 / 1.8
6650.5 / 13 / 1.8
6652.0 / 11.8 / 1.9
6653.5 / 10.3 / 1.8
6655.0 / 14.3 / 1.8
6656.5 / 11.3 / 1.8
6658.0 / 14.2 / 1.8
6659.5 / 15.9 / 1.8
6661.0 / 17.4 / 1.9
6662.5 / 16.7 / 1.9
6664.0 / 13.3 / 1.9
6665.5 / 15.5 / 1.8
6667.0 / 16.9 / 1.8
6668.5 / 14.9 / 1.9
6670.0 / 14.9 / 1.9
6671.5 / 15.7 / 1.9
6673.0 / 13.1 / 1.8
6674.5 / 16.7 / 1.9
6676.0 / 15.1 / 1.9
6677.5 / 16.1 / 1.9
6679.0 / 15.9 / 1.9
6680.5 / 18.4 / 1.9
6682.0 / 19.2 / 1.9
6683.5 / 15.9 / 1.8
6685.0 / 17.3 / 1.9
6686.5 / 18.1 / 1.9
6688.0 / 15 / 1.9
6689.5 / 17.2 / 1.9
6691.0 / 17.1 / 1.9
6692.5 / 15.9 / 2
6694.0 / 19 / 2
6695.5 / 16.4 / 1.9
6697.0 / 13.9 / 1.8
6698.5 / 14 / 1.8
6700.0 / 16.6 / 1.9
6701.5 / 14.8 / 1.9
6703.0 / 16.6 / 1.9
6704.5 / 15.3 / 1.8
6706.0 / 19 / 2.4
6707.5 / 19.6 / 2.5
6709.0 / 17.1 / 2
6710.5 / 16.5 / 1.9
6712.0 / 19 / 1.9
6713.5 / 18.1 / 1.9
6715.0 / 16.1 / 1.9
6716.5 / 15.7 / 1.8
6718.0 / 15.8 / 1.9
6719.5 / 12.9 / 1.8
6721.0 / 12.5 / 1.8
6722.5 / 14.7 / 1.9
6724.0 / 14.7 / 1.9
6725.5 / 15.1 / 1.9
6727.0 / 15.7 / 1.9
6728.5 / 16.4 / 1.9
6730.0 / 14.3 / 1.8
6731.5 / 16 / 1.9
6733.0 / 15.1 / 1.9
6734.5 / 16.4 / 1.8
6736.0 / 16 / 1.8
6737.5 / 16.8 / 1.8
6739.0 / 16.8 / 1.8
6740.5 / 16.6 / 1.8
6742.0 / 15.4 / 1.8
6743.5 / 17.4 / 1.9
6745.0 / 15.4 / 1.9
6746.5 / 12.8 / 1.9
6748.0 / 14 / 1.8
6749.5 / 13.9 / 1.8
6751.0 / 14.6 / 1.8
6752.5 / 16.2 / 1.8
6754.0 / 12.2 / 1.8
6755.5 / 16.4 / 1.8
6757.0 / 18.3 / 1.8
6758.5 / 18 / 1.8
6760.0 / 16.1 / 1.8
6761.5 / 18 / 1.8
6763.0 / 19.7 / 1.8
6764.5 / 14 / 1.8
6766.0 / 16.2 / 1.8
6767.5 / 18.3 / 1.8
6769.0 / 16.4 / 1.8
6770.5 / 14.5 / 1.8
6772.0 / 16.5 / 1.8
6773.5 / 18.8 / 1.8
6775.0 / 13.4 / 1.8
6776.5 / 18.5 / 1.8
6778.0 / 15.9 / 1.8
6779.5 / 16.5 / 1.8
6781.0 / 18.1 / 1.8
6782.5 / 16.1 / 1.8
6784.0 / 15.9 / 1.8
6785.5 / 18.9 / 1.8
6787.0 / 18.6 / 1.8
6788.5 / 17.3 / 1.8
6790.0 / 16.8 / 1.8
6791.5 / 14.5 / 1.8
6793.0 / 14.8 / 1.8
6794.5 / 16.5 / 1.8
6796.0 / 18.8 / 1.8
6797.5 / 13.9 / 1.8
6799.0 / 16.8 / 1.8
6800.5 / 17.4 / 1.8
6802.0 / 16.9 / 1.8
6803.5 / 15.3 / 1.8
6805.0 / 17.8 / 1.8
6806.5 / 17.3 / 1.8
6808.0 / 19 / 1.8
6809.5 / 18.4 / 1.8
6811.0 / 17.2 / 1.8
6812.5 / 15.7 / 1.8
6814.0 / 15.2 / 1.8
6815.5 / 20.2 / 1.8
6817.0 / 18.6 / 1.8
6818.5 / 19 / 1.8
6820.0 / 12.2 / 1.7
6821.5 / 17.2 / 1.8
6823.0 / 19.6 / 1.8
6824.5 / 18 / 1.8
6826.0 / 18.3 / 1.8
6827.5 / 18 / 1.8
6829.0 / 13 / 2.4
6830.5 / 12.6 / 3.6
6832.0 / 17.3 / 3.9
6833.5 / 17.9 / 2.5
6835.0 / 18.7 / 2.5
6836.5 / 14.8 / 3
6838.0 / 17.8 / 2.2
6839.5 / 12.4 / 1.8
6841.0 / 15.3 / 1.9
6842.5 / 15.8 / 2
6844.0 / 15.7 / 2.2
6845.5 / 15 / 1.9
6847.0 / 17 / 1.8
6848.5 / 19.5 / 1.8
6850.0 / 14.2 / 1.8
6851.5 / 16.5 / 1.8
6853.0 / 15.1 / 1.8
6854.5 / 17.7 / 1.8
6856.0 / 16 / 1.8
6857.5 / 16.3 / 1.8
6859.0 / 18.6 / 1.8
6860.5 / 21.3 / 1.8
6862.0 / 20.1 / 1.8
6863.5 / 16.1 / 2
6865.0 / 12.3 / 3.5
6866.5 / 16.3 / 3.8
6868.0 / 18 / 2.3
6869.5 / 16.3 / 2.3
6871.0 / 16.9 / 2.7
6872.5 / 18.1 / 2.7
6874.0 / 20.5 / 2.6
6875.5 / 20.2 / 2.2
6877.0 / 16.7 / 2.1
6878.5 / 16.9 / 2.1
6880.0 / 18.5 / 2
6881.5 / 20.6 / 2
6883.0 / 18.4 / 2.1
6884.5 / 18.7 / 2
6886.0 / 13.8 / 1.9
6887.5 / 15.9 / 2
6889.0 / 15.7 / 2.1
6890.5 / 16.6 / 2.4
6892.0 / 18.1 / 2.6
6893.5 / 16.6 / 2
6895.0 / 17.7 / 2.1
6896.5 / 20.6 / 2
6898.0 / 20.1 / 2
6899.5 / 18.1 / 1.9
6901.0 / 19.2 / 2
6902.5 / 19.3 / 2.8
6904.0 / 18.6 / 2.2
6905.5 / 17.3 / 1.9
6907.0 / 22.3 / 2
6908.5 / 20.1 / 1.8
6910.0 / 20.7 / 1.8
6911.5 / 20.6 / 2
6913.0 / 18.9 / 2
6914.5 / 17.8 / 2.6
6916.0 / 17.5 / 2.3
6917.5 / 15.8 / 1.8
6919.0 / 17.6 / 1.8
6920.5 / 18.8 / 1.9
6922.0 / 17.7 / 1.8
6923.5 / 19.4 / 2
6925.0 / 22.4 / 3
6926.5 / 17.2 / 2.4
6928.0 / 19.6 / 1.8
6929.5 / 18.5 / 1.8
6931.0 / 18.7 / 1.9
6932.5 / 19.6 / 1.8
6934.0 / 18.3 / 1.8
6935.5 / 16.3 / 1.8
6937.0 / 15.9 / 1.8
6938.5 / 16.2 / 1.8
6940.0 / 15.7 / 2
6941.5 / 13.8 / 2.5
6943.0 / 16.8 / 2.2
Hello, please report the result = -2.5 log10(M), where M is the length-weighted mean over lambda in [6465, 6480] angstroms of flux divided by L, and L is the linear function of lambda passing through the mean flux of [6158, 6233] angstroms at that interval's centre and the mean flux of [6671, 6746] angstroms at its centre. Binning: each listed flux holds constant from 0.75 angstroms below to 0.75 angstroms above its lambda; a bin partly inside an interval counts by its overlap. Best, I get 0.097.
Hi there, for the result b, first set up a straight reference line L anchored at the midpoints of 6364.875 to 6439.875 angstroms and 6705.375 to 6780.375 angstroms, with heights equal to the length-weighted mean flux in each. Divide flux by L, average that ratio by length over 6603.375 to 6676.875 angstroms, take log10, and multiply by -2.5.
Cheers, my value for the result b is 0.08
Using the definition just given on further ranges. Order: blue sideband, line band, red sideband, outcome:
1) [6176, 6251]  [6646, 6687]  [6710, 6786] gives 0.06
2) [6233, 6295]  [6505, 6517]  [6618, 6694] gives -0.10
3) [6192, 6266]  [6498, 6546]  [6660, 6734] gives -0.01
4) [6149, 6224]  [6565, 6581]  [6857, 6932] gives 0.13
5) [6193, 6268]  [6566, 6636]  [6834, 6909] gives 0.13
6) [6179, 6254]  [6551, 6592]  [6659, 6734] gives 0.03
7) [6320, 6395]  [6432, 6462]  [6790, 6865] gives 0.05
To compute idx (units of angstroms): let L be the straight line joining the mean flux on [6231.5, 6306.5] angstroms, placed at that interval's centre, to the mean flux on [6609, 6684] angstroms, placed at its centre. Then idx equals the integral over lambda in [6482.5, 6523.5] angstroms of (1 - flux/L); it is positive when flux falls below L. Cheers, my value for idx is -4.63 angstroms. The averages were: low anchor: 13.5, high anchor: 15.1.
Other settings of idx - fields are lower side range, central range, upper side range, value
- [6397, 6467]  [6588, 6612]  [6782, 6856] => 4.15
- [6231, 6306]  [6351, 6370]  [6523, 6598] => -0.92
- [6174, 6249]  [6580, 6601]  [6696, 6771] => 2.54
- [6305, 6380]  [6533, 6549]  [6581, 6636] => -0.33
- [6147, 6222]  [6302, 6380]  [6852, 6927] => 2.47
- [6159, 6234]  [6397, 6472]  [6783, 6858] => 1.96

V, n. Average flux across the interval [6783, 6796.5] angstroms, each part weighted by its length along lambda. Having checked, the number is 16.9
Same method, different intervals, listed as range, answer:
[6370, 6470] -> 15.6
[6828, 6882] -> 16.8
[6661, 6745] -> 16.1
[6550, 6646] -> 15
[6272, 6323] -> 13.4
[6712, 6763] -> 15.7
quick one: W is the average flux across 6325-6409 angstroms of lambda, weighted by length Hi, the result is 15.5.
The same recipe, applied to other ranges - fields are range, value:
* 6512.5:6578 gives 15.8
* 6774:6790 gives 16.9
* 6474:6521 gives 15.7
